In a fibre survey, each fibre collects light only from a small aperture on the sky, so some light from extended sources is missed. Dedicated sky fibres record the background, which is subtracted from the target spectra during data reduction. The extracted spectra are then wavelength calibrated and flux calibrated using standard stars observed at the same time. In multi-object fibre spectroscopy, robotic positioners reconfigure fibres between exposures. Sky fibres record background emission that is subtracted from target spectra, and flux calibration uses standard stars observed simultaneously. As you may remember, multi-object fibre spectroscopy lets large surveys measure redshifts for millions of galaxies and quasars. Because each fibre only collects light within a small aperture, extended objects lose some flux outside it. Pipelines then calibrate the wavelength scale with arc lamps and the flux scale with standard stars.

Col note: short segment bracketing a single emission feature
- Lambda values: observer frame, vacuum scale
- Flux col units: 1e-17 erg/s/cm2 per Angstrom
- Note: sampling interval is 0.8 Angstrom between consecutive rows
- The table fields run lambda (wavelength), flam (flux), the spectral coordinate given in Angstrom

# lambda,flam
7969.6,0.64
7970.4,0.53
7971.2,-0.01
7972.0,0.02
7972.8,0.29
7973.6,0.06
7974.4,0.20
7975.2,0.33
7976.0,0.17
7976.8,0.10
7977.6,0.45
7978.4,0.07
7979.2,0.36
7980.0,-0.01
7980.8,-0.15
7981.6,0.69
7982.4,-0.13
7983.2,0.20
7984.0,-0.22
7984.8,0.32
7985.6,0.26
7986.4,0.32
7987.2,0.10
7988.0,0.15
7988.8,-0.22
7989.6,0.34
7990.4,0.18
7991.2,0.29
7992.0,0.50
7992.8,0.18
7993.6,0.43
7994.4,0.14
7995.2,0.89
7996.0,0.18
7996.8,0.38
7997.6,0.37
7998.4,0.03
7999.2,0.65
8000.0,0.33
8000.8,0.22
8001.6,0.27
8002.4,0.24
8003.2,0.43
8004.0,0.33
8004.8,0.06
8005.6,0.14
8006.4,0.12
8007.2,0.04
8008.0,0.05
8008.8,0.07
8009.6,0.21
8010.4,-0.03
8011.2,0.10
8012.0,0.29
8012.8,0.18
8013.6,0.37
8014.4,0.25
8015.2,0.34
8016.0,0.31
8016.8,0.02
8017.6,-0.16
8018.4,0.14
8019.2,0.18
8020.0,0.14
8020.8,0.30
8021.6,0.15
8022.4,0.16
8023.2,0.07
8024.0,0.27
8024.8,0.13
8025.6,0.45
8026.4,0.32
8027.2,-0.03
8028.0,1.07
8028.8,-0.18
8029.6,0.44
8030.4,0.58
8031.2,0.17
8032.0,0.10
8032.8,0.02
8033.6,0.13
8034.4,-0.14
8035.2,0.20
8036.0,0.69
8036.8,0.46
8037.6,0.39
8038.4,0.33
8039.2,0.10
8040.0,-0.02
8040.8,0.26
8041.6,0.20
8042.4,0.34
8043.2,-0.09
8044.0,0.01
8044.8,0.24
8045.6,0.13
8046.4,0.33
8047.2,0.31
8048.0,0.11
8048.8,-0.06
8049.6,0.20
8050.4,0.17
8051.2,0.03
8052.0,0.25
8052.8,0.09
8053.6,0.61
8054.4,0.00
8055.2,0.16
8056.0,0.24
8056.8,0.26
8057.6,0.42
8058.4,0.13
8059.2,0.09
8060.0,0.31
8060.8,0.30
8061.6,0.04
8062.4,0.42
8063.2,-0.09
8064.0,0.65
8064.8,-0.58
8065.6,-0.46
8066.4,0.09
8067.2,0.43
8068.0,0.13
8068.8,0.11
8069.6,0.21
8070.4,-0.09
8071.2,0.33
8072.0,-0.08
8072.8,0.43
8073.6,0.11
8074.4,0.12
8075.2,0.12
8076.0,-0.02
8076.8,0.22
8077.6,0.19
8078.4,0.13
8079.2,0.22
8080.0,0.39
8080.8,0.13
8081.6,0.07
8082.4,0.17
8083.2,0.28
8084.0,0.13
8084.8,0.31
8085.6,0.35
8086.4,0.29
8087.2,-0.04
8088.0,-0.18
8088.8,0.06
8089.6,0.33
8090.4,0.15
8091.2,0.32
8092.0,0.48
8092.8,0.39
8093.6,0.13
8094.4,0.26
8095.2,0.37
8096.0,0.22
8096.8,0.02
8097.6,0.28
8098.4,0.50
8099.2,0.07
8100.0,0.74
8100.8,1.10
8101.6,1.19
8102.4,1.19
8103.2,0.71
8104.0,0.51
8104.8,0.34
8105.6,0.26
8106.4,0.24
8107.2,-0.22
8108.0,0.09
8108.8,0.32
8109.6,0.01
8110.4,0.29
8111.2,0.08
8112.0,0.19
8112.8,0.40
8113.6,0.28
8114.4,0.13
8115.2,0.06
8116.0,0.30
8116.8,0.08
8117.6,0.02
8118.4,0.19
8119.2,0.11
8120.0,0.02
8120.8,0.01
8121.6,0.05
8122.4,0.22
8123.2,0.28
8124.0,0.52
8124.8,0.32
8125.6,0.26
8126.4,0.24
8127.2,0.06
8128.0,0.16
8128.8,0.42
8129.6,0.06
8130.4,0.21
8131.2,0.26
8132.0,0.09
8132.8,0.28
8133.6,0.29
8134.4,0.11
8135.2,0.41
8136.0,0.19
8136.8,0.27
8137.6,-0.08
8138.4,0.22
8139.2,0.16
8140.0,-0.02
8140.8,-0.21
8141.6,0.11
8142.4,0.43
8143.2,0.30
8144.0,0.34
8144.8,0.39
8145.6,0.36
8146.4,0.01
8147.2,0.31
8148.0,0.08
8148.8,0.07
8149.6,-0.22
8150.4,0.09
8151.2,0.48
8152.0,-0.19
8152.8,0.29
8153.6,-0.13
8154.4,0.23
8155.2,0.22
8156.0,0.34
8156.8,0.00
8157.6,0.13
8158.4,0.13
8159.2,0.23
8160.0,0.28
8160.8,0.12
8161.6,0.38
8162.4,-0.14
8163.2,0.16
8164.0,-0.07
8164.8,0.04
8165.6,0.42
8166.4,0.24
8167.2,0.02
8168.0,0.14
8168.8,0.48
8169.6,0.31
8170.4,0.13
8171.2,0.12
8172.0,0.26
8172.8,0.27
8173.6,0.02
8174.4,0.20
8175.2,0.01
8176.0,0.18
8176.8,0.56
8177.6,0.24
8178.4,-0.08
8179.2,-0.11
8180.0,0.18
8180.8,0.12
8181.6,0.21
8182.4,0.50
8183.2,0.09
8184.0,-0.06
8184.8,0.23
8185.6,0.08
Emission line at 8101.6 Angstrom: H-gamma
